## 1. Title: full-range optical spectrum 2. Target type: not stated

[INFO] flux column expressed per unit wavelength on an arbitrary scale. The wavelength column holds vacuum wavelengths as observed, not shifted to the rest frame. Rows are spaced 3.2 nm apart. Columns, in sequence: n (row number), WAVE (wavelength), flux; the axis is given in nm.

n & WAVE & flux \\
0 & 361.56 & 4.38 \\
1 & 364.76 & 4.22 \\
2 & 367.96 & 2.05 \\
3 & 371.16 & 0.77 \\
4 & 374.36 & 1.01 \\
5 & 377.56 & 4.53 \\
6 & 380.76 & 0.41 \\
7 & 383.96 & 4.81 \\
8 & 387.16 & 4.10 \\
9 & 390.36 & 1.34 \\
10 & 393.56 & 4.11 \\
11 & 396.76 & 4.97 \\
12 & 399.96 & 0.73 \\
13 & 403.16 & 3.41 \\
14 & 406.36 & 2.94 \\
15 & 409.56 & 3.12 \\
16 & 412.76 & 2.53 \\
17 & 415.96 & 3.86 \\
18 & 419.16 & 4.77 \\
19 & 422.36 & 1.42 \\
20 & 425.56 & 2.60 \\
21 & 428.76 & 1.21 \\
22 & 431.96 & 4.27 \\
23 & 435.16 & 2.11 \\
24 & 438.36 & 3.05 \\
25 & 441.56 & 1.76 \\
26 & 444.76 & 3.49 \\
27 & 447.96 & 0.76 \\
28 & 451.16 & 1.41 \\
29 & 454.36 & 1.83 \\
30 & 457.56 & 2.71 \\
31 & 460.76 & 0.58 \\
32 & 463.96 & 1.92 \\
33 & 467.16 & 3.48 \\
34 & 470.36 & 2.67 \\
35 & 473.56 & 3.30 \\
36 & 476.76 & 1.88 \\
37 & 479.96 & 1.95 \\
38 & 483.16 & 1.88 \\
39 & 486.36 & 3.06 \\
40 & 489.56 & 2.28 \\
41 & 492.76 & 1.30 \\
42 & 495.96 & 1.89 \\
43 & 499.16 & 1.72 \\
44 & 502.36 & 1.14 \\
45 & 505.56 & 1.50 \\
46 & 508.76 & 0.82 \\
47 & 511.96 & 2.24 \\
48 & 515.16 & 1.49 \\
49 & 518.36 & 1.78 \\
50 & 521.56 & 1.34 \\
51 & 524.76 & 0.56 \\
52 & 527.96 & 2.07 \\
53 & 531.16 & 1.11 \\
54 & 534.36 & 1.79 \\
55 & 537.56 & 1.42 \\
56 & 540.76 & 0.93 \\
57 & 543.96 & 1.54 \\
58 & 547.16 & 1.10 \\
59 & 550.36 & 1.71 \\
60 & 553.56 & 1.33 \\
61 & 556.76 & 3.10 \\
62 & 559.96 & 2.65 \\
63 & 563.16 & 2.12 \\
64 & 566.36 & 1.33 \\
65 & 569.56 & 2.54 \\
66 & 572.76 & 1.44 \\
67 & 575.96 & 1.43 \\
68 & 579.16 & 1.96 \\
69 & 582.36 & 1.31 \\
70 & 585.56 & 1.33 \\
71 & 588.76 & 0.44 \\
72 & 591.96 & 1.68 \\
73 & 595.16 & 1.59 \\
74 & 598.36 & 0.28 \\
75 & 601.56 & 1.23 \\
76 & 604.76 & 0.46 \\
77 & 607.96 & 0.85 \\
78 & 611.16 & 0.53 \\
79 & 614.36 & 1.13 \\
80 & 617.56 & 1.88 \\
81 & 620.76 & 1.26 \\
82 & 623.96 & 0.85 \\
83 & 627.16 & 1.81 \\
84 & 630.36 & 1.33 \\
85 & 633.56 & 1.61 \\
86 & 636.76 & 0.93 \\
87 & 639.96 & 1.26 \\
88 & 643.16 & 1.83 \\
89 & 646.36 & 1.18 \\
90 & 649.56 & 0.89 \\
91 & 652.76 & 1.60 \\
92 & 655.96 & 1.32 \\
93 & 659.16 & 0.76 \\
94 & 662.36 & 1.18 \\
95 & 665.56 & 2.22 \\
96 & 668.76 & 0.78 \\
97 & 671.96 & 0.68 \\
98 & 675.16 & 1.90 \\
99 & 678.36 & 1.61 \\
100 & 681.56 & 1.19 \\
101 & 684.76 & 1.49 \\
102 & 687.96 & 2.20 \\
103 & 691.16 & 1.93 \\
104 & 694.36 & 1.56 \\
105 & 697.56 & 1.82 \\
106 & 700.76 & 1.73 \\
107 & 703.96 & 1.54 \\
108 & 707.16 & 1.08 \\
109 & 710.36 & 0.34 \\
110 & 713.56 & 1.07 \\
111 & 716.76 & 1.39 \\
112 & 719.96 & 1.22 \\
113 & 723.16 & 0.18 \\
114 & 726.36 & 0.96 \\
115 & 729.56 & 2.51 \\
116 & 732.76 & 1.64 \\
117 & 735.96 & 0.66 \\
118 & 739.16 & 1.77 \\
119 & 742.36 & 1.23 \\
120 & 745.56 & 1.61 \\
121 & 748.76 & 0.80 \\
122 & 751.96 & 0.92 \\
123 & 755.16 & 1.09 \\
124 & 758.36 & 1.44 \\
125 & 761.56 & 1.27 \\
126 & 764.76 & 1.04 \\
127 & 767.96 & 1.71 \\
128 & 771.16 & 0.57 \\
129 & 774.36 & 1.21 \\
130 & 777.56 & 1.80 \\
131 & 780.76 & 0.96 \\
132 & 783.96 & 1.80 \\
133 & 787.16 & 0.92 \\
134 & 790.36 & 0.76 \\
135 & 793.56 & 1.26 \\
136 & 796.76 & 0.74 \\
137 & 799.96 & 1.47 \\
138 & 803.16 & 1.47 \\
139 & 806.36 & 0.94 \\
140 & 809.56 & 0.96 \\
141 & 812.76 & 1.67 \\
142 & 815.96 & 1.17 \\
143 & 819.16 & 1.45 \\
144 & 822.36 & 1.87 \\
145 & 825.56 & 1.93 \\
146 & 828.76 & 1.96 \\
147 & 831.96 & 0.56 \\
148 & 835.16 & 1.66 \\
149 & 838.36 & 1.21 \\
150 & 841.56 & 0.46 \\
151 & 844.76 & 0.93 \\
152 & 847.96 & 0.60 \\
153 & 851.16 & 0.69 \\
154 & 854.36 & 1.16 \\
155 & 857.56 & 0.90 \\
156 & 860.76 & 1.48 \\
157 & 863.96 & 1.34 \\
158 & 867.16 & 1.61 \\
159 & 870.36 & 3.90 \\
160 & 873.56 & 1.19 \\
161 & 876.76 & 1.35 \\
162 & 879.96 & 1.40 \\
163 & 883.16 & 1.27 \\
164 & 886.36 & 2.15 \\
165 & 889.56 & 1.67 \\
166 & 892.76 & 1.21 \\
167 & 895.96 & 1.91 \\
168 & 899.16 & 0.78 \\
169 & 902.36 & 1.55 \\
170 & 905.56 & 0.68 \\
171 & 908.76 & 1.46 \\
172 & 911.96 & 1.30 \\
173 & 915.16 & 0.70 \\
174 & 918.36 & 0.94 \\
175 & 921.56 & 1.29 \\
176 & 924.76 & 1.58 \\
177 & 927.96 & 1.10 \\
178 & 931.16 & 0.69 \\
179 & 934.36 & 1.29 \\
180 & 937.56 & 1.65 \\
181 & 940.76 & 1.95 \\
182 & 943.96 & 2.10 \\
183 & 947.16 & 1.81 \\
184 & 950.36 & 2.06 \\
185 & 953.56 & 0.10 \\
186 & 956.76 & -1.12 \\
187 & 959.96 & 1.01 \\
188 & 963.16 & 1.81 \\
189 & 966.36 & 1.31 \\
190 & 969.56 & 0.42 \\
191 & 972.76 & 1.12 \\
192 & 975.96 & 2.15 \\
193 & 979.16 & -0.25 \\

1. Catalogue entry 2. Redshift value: 1.33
